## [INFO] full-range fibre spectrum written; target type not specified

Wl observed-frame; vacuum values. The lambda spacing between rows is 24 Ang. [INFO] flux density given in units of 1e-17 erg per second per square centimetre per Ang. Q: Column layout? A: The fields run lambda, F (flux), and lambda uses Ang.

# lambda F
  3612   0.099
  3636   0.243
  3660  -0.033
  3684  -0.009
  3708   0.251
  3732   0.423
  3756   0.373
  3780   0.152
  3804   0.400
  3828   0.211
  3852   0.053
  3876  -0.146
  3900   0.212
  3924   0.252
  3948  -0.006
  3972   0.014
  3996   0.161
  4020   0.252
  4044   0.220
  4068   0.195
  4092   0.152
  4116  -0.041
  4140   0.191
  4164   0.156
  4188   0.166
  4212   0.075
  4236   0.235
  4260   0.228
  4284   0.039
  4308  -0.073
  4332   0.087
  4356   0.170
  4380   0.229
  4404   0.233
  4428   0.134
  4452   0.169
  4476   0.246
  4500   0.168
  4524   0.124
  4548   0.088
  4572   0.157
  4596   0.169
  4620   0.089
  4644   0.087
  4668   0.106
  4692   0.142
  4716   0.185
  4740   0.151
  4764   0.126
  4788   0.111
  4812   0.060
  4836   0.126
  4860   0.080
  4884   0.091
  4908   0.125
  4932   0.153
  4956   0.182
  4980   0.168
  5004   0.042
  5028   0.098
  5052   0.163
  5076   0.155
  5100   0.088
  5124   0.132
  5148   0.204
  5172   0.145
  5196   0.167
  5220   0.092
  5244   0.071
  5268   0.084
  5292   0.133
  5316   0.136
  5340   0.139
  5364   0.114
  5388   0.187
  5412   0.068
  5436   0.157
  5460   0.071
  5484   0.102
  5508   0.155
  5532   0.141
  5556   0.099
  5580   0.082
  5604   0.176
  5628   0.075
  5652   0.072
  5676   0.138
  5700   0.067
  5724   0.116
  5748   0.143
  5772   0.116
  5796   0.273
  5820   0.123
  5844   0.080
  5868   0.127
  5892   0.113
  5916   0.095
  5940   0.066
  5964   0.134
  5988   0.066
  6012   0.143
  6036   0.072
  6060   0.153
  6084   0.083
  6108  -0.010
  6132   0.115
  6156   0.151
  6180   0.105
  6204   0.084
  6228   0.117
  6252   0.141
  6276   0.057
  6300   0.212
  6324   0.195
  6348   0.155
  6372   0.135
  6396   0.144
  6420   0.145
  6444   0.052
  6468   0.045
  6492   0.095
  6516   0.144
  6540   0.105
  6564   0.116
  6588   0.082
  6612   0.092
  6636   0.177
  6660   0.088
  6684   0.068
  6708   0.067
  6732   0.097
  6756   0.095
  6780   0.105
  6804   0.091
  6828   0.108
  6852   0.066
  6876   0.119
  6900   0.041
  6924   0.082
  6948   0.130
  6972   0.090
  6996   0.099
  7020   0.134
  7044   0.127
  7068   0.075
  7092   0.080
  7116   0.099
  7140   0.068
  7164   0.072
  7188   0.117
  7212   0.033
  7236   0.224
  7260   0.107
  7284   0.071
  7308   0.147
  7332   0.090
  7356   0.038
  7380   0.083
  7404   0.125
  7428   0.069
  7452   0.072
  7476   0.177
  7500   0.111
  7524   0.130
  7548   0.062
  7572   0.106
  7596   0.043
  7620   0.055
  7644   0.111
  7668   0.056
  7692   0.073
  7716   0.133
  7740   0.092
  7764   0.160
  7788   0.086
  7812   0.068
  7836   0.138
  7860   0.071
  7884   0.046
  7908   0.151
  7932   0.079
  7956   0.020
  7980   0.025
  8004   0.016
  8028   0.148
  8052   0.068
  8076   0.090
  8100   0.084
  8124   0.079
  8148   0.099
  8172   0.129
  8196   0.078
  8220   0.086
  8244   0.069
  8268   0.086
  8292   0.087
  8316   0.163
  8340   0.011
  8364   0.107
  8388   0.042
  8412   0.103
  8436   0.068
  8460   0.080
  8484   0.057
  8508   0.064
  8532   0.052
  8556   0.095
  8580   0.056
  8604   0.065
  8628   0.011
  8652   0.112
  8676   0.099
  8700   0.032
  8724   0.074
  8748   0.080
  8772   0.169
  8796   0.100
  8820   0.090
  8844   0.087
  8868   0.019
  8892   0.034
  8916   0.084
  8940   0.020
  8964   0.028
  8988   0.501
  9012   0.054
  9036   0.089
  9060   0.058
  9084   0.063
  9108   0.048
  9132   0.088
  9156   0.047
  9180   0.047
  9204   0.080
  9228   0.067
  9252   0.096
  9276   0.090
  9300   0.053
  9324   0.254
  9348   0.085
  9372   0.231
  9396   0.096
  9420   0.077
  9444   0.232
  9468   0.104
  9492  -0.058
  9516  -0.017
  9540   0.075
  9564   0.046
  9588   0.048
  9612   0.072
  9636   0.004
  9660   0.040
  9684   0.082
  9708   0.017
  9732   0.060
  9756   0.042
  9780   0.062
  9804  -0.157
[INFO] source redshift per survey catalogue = 1.41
